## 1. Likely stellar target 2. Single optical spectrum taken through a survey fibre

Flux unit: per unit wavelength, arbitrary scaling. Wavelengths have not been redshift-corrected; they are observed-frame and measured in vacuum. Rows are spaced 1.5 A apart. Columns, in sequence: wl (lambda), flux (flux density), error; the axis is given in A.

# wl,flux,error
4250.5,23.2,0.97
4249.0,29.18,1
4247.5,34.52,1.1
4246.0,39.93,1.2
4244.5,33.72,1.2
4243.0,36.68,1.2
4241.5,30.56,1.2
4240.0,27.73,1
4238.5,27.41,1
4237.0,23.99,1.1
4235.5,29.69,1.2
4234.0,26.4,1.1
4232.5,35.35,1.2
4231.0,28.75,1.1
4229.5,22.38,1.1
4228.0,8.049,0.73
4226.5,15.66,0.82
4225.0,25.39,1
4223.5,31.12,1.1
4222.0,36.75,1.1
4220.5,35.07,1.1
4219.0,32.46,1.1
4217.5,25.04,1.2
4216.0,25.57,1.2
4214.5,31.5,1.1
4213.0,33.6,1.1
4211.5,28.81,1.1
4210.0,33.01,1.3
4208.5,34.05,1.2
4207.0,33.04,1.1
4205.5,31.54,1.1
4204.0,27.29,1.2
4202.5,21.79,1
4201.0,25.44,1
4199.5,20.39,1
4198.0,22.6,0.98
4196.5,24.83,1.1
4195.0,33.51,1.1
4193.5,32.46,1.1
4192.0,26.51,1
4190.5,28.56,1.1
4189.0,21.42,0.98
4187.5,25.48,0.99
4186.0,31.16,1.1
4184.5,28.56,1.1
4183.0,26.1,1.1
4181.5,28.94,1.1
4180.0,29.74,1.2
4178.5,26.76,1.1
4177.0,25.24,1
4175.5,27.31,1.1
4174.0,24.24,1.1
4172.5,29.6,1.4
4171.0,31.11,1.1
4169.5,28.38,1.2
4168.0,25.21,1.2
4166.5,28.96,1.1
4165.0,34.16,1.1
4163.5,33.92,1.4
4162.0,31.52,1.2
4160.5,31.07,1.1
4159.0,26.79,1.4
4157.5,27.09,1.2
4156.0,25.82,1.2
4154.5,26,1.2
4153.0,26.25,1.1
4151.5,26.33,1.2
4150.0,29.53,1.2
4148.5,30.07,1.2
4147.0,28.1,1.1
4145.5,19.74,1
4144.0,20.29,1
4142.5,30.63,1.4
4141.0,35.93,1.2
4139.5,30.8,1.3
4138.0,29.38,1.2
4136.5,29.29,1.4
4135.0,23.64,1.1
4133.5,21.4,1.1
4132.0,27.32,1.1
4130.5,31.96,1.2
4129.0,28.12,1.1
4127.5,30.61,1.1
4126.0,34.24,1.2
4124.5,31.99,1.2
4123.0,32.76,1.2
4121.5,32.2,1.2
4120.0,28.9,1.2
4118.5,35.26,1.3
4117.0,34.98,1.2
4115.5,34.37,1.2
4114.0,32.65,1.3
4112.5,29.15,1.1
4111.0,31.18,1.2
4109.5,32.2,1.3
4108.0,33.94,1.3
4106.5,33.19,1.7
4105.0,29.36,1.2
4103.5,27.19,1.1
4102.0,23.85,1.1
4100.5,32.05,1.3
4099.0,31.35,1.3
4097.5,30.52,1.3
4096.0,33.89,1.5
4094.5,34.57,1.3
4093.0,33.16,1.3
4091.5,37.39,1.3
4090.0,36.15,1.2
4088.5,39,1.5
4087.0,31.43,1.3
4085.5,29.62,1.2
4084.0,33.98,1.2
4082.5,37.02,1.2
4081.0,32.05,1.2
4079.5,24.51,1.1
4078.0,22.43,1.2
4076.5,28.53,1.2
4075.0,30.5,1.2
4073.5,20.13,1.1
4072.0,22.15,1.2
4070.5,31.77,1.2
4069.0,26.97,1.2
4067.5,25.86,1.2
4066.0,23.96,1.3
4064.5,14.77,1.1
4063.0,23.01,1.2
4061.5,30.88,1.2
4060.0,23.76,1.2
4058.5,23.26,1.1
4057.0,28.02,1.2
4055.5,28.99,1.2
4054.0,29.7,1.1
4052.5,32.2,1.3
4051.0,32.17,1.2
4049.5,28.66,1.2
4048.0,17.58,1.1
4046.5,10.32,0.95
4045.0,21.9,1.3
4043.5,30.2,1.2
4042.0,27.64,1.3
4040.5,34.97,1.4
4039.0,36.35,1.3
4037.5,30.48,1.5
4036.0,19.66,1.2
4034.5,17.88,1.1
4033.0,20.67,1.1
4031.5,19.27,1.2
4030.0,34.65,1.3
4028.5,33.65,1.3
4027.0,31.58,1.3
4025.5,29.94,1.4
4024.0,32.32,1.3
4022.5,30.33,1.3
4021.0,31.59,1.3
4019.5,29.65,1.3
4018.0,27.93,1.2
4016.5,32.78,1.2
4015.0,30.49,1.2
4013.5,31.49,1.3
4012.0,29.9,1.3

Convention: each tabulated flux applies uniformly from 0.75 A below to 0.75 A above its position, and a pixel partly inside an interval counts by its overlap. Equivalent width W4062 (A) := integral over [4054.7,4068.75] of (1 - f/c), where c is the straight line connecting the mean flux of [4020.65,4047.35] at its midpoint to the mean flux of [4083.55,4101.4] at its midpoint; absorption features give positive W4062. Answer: 2.5 A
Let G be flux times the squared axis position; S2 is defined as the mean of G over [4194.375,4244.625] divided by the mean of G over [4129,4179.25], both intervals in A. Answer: 1.04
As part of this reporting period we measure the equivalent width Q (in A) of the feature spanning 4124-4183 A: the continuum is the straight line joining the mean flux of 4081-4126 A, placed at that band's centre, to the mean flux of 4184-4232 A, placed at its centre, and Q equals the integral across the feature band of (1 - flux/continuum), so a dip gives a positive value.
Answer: 3.5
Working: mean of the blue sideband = 32.5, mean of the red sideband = 27.6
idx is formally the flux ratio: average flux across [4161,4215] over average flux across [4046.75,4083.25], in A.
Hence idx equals 1.1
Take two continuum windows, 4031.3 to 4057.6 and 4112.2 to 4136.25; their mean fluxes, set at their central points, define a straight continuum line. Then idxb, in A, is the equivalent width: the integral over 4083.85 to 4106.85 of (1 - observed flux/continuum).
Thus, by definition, -2.6 A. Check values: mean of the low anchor 26.1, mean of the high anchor 30.6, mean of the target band 32.2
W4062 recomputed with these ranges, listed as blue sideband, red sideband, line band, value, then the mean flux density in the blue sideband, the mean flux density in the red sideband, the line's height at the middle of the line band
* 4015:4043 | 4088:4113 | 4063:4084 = 3.16 A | 29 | 32.2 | 31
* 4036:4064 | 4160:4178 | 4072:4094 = -2.65 A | 26.9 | 29.2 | 27.5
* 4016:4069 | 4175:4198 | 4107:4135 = -3.86 A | 27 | 27.6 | 27.3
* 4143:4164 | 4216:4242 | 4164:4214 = -1.90 A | 27.3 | 27.1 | 27.2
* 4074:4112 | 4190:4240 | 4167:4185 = 0.86 A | 31.5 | 27.8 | 29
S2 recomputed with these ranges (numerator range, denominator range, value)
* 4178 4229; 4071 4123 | 0.93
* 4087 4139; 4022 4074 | 1.22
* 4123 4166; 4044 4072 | 1.19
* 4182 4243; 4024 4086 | 1.12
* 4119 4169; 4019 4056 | 1.10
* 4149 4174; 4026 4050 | 1.18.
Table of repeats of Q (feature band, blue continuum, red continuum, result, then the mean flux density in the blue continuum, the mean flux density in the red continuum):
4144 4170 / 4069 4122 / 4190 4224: 1.9 A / 31.1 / 29.3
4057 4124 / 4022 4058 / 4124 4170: -4.7 A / 27.4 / 28.5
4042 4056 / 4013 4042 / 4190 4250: 1.6 A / 29.2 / 28.7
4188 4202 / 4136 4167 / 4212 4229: 0.8 A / 28.6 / 27.2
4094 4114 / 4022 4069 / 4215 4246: -2.9 A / 26.6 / 28.2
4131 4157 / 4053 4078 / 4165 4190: -0.1 A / 25.7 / 27.6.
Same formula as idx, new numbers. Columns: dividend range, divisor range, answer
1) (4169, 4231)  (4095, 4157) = 0.93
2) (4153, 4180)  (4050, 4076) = 1.08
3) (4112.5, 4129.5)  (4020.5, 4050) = 1.20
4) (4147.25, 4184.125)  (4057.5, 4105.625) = 0.98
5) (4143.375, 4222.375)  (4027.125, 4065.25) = 1.08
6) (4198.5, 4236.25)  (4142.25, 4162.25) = 1.04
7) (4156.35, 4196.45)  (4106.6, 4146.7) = 0.95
